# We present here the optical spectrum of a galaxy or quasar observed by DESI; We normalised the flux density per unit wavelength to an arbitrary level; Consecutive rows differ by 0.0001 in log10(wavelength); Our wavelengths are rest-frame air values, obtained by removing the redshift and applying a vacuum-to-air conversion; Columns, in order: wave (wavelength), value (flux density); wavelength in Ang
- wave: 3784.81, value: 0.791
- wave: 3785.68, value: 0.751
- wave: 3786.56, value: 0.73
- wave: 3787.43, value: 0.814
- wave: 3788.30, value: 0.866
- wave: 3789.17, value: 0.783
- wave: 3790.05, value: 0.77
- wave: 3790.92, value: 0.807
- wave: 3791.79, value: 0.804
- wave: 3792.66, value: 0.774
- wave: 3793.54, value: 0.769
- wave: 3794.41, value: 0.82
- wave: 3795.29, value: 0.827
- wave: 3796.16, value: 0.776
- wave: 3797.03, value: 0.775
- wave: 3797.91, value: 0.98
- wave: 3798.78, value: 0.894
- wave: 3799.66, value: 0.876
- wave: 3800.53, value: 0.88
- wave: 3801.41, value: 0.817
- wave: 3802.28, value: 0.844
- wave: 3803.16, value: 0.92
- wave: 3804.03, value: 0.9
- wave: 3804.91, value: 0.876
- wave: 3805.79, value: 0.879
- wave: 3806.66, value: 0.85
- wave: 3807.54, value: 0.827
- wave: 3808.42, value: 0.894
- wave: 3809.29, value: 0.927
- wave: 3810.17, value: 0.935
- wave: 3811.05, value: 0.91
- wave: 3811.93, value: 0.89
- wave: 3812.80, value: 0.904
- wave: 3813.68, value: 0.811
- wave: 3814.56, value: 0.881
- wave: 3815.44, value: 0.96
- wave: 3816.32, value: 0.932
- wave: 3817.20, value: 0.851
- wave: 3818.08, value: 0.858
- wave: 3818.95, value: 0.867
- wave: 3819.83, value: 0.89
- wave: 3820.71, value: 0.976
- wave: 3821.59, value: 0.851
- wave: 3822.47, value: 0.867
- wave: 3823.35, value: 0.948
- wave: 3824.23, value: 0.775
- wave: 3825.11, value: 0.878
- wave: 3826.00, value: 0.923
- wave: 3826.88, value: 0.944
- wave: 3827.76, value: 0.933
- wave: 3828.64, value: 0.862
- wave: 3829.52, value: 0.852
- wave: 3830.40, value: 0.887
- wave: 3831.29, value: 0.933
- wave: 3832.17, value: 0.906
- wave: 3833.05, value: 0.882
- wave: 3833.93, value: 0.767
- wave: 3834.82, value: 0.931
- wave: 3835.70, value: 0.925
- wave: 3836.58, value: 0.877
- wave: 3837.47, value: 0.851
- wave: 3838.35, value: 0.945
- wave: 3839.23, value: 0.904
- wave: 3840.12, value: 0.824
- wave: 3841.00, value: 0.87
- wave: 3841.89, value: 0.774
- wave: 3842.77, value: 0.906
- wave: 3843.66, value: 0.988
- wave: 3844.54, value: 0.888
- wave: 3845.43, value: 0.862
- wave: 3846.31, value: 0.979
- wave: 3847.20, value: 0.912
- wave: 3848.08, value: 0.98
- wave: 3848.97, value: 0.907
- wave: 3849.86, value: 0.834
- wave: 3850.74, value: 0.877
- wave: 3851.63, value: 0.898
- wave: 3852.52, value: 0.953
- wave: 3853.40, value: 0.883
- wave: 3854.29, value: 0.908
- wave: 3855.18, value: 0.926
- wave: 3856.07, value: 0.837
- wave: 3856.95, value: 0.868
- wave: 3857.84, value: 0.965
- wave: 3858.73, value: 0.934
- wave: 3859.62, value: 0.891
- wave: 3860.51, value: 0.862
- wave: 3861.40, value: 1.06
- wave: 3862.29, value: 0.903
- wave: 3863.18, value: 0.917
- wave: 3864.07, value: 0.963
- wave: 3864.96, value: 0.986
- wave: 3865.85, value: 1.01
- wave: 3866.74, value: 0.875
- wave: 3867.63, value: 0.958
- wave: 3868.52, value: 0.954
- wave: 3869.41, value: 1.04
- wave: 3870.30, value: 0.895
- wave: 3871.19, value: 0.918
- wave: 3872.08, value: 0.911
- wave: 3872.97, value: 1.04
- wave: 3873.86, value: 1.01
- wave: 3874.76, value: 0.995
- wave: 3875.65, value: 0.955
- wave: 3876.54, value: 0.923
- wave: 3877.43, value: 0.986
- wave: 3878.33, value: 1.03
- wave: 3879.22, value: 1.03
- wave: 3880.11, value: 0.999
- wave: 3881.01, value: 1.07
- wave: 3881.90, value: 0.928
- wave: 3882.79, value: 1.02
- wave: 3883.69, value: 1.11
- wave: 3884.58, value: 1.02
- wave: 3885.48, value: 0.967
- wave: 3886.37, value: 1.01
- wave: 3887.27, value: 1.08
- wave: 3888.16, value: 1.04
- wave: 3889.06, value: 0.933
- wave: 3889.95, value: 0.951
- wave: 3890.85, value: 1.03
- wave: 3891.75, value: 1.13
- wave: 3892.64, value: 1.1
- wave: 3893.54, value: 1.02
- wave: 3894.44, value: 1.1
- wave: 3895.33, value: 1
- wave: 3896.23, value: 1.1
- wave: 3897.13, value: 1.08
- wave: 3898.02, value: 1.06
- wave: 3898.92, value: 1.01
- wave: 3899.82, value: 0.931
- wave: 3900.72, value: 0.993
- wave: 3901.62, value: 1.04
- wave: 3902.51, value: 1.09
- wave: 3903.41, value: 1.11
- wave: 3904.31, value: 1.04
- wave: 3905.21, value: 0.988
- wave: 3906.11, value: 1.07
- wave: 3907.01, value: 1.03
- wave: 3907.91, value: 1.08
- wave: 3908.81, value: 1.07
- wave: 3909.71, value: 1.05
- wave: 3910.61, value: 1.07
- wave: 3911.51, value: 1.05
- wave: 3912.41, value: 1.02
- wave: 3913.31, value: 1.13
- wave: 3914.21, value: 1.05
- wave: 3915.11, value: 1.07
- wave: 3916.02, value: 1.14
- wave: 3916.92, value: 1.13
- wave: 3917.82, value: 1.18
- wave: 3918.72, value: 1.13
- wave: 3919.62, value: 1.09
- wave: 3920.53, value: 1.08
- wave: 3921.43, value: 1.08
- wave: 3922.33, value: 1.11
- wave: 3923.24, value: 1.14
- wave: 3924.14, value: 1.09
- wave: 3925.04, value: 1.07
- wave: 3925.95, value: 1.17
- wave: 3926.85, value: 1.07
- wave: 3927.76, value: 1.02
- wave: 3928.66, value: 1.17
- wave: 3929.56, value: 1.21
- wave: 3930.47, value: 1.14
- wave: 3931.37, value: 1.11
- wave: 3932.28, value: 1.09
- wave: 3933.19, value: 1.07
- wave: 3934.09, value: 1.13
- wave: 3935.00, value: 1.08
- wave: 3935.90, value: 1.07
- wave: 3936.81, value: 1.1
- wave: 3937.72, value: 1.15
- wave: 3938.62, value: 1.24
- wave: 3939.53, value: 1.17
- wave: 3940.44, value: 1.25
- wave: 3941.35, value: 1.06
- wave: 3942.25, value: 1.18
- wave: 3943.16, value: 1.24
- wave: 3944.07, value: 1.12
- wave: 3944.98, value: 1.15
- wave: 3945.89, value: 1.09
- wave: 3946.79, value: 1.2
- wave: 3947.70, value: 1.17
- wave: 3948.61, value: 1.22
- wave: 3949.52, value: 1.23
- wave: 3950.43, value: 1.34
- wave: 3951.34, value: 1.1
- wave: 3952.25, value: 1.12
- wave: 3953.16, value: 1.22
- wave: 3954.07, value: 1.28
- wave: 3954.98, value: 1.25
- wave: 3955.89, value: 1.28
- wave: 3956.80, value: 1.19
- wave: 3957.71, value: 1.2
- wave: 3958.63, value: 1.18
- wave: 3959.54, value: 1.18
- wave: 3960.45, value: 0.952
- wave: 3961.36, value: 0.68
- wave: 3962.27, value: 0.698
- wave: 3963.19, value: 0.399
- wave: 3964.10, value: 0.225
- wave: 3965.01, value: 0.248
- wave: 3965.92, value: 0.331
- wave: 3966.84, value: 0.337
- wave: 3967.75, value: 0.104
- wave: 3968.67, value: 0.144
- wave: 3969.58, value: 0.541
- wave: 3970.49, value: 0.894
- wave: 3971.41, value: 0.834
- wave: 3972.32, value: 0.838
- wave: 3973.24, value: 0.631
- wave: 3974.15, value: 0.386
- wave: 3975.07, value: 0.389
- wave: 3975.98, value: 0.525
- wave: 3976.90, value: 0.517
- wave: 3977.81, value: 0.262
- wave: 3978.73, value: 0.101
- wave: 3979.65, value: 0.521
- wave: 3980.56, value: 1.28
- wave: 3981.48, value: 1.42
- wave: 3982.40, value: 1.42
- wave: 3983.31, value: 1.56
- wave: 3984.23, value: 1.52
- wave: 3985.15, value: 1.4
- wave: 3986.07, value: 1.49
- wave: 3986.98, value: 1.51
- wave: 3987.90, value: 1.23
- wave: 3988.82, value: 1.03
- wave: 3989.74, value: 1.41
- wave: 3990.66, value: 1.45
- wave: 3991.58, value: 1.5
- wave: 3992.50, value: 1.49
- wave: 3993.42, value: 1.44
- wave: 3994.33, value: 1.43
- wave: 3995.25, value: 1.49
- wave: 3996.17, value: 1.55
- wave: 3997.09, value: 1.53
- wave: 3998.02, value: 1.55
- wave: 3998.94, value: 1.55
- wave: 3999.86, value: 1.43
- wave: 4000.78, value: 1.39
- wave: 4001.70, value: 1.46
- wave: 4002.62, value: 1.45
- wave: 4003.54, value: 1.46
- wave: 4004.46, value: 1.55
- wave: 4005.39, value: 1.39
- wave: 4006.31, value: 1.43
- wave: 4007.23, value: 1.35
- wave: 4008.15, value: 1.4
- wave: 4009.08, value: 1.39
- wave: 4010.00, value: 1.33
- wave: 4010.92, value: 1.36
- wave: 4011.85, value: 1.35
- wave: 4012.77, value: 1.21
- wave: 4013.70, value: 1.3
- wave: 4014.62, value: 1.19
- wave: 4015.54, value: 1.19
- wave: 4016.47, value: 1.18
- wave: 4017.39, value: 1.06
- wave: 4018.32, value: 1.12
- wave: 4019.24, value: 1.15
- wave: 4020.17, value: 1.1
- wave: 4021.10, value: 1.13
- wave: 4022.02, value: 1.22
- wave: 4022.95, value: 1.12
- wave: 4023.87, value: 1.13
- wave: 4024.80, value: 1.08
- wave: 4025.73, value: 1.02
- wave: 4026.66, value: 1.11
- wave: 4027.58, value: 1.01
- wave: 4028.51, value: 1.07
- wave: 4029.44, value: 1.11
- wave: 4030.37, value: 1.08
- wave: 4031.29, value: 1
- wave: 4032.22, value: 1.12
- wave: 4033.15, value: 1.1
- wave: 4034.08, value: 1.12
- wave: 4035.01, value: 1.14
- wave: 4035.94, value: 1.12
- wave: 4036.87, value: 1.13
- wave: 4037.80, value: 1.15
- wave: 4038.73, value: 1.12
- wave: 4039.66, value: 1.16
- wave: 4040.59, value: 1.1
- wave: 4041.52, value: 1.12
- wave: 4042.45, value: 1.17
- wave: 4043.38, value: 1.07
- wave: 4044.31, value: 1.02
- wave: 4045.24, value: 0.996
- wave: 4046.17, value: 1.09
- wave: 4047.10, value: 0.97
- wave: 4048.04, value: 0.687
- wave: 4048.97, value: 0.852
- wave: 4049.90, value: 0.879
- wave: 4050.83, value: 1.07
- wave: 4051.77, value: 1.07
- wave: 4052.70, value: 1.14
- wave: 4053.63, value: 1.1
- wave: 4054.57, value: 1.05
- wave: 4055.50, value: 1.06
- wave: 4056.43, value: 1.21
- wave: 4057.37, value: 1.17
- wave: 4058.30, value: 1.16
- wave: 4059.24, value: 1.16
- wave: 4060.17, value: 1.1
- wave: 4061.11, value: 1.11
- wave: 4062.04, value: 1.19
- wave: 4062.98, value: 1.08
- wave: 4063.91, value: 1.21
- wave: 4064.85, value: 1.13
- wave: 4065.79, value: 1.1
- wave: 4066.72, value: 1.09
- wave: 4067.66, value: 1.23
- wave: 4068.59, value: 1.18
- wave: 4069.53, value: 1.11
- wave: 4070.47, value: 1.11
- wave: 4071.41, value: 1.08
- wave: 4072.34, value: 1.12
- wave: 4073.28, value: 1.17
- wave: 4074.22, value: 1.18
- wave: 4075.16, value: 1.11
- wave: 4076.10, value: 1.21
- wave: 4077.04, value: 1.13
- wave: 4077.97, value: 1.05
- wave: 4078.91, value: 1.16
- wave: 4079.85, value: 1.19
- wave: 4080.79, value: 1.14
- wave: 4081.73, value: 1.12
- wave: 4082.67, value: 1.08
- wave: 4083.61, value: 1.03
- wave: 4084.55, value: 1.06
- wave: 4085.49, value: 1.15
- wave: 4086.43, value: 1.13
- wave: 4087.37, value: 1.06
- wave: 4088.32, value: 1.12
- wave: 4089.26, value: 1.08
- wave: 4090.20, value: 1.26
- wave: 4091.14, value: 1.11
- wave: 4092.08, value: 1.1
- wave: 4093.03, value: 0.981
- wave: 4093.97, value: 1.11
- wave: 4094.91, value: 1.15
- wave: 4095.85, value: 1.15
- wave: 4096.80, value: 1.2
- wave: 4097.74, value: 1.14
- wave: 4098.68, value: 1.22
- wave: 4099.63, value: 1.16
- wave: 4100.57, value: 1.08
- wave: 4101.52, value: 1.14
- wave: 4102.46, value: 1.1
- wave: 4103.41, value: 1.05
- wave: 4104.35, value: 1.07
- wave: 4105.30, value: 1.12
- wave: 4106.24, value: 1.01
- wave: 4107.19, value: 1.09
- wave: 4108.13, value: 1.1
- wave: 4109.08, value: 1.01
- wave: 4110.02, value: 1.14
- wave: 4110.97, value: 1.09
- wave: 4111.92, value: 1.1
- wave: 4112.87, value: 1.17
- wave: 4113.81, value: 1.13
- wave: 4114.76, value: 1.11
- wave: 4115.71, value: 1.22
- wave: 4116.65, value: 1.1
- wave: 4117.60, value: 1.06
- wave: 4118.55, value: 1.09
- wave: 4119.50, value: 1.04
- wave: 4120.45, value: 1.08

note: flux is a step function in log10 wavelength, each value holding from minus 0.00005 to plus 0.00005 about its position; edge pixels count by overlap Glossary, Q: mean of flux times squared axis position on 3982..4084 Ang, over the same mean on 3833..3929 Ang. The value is 1.31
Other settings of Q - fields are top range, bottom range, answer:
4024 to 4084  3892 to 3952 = 1.06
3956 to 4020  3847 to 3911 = 1.16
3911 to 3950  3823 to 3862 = 1.31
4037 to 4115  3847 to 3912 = 1.23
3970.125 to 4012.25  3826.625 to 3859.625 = 1.47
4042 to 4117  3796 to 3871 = 1.39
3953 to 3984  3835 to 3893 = 0.85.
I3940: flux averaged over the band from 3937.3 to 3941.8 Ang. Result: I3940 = 1.17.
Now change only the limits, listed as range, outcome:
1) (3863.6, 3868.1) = 0.958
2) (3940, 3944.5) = 1.17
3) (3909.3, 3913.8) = 1.06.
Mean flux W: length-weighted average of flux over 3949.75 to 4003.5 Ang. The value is 1.04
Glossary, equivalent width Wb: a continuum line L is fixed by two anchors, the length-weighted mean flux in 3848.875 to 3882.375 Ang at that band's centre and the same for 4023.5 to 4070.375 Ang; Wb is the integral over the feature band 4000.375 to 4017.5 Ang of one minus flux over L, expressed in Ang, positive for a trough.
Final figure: -4.6 Ang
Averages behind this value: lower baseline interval 0.945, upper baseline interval 1.09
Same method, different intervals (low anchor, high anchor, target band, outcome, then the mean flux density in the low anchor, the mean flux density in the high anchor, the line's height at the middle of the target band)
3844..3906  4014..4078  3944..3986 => 6.27 Ang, 0.979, 1.1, 1.04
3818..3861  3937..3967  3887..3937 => -4.83 Ang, 0.894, 1.03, 0.98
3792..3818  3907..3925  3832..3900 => 2.40 Ang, 0.867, 1.09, 0.99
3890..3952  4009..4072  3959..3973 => 6.86 Ang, 1.1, 1.12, 1.11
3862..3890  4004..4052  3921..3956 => -3.45 Ang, 0.983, 1.14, 1.05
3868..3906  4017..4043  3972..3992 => 1.12 Ang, 1.02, 1.11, 1.08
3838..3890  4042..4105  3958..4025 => -2.51 Ang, 0.947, 1.1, 1.04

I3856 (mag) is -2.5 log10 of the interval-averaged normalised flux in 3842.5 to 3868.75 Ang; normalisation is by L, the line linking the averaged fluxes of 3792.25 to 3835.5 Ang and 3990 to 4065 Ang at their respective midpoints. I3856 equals 0.02 mag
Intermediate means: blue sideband 0.876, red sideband 1.2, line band 0.923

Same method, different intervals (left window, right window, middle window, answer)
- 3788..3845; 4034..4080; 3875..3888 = -0.08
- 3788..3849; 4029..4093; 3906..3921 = -0.13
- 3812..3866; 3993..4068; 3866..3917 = -0.05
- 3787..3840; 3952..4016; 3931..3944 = -0.11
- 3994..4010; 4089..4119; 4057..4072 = 0.10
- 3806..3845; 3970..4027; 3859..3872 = 0.02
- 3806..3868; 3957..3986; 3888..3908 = -0.24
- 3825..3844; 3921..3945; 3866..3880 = 0.01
